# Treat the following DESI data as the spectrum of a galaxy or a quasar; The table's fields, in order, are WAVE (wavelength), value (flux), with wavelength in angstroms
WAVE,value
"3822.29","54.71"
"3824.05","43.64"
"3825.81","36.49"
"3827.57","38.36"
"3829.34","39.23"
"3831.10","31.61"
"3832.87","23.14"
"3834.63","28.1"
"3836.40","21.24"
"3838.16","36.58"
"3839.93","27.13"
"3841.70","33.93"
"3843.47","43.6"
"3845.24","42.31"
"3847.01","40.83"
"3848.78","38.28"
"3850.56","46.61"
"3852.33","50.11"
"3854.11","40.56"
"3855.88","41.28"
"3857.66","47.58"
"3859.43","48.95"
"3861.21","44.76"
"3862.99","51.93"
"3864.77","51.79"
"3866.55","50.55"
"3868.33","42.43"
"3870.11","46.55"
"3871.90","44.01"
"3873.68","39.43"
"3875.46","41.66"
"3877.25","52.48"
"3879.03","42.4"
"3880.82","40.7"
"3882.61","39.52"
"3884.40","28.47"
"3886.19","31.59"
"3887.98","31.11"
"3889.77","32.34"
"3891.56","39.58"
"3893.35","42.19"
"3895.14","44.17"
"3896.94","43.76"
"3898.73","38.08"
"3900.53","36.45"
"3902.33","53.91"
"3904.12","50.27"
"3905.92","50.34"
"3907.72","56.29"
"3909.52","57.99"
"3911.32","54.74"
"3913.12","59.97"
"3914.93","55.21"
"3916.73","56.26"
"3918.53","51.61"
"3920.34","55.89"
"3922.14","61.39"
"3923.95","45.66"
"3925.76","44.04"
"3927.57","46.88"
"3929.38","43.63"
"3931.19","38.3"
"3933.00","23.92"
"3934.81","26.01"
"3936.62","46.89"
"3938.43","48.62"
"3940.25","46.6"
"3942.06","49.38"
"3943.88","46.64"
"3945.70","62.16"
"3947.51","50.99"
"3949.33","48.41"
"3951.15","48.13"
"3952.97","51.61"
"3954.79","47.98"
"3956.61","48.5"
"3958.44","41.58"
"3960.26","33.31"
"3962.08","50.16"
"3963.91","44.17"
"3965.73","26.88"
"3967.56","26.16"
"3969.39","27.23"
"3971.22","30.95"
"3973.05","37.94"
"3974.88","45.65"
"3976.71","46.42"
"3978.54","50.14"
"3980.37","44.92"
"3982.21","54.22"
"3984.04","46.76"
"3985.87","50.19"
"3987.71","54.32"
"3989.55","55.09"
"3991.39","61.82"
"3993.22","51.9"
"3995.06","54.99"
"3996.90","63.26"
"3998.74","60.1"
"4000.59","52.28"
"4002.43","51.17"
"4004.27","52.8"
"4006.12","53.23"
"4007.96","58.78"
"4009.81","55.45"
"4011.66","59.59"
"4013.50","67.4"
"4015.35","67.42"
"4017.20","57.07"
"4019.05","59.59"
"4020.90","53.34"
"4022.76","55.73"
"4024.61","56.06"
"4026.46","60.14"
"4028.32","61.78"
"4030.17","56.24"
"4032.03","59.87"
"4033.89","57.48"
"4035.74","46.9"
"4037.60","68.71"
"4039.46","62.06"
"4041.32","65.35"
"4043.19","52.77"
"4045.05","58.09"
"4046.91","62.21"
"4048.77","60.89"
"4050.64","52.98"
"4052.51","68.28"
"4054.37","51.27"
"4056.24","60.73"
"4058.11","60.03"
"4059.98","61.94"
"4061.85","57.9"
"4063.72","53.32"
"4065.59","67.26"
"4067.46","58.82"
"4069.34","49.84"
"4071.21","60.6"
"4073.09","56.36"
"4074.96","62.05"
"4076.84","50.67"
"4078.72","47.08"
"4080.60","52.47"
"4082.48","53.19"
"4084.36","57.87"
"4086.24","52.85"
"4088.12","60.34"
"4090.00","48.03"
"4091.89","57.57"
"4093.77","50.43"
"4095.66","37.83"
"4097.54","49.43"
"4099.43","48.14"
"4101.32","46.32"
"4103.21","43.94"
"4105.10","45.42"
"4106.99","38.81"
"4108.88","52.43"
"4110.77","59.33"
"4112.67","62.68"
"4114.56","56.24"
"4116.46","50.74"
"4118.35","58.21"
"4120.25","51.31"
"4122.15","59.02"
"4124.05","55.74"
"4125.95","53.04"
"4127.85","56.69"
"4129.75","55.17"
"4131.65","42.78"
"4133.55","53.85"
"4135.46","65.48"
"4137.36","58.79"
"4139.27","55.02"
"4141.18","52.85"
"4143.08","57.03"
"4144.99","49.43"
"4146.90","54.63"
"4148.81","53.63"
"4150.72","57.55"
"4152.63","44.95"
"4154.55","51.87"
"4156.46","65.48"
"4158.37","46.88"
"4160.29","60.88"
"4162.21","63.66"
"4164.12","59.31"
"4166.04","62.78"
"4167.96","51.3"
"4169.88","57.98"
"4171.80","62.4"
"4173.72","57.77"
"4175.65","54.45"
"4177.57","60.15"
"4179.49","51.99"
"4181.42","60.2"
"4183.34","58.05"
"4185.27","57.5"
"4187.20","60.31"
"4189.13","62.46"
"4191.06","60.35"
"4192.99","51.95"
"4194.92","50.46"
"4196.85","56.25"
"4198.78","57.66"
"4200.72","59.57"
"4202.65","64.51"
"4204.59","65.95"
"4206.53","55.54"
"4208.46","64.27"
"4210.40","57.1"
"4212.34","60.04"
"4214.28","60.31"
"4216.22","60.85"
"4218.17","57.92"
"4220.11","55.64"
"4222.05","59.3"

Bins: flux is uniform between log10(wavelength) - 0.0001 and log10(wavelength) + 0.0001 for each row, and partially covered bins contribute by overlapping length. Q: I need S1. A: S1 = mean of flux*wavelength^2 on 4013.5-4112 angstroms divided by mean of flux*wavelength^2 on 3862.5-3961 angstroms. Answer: 1.3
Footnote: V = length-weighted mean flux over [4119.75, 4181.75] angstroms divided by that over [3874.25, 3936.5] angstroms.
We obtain 1.25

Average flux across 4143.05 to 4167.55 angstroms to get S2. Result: 55.9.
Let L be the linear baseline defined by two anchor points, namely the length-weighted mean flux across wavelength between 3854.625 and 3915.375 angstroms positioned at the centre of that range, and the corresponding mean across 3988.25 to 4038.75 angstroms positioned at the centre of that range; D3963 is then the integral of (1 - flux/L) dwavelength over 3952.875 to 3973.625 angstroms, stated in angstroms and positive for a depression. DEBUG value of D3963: 5.6 angstroms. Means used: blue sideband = 45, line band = 38.4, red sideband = 57.7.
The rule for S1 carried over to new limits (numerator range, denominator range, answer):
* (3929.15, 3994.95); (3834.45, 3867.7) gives 1.14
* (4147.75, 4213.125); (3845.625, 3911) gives 1.53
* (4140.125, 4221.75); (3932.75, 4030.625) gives 1.27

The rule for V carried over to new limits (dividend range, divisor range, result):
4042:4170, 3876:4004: 1.19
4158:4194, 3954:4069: 1.08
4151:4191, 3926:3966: 1.30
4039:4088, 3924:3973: 1.36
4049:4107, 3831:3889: 1.34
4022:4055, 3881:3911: 1.38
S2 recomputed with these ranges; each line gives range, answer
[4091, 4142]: 52.5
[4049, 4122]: 54.1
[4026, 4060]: 59.3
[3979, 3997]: 53.2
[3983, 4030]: 56.8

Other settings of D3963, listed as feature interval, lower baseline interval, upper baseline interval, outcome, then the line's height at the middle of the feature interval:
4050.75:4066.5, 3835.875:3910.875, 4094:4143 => -3.0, 50.1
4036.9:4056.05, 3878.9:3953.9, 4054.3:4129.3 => -3.1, 51.8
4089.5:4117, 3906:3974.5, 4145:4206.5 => 2.0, 53.8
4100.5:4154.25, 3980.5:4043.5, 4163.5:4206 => 4.3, 57.9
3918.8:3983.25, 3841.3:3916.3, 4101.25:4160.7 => 4.2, 47.2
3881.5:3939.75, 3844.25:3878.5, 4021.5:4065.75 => 5.0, 49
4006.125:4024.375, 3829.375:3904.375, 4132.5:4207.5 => -3.9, 48.6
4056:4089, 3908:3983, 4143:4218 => -2.9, 52.2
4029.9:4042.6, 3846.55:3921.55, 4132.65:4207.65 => -1.9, 51.8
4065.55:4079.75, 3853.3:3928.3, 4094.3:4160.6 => -1.3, 51.3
